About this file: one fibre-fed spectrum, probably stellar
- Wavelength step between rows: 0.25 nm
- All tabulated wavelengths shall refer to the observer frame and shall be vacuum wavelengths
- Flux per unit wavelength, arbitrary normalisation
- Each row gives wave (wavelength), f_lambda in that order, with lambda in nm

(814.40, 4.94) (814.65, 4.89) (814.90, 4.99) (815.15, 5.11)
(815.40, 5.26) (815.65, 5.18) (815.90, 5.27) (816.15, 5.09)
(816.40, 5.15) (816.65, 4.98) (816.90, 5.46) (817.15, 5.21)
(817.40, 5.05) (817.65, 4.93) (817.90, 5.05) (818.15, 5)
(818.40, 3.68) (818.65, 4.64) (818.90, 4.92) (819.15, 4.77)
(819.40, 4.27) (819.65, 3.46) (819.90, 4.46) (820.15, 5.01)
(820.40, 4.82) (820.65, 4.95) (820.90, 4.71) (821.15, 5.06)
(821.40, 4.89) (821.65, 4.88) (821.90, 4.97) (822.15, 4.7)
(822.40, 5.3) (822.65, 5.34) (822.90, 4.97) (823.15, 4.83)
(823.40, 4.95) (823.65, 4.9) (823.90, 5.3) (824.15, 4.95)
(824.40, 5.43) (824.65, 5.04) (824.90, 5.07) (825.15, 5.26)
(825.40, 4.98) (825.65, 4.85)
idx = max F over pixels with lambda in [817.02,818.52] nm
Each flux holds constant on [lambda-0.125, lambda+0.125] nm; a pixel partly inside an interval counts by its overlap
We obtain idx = 5.21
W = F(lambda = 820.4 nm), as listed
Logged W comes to 4.82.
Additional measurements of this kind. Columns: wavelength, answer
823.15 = 4.83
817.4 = 5.05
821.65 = 4.88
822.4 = 5.3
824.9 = 5.07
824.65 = 5.04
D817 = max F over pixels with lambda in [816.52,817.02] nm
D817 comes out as 5.46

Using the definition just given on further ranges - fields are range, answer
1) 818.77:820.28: 5.01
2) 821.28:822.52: 5.3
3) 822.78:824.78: 5.43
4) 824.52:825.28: 5.26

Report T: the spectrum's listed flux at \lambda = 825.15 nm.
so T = 5.26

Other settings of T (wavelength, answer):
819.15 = 4.77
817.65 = 4.93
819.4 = 4.27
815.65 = 5.18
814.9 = 4.99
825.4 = 4.98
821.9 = 4.97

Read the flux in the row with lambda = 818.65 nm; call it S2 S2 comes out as 4.64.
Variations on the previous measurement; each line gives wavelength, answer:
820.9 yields 4.71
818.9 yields 4.92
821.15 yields 5.06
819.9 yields 4.46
